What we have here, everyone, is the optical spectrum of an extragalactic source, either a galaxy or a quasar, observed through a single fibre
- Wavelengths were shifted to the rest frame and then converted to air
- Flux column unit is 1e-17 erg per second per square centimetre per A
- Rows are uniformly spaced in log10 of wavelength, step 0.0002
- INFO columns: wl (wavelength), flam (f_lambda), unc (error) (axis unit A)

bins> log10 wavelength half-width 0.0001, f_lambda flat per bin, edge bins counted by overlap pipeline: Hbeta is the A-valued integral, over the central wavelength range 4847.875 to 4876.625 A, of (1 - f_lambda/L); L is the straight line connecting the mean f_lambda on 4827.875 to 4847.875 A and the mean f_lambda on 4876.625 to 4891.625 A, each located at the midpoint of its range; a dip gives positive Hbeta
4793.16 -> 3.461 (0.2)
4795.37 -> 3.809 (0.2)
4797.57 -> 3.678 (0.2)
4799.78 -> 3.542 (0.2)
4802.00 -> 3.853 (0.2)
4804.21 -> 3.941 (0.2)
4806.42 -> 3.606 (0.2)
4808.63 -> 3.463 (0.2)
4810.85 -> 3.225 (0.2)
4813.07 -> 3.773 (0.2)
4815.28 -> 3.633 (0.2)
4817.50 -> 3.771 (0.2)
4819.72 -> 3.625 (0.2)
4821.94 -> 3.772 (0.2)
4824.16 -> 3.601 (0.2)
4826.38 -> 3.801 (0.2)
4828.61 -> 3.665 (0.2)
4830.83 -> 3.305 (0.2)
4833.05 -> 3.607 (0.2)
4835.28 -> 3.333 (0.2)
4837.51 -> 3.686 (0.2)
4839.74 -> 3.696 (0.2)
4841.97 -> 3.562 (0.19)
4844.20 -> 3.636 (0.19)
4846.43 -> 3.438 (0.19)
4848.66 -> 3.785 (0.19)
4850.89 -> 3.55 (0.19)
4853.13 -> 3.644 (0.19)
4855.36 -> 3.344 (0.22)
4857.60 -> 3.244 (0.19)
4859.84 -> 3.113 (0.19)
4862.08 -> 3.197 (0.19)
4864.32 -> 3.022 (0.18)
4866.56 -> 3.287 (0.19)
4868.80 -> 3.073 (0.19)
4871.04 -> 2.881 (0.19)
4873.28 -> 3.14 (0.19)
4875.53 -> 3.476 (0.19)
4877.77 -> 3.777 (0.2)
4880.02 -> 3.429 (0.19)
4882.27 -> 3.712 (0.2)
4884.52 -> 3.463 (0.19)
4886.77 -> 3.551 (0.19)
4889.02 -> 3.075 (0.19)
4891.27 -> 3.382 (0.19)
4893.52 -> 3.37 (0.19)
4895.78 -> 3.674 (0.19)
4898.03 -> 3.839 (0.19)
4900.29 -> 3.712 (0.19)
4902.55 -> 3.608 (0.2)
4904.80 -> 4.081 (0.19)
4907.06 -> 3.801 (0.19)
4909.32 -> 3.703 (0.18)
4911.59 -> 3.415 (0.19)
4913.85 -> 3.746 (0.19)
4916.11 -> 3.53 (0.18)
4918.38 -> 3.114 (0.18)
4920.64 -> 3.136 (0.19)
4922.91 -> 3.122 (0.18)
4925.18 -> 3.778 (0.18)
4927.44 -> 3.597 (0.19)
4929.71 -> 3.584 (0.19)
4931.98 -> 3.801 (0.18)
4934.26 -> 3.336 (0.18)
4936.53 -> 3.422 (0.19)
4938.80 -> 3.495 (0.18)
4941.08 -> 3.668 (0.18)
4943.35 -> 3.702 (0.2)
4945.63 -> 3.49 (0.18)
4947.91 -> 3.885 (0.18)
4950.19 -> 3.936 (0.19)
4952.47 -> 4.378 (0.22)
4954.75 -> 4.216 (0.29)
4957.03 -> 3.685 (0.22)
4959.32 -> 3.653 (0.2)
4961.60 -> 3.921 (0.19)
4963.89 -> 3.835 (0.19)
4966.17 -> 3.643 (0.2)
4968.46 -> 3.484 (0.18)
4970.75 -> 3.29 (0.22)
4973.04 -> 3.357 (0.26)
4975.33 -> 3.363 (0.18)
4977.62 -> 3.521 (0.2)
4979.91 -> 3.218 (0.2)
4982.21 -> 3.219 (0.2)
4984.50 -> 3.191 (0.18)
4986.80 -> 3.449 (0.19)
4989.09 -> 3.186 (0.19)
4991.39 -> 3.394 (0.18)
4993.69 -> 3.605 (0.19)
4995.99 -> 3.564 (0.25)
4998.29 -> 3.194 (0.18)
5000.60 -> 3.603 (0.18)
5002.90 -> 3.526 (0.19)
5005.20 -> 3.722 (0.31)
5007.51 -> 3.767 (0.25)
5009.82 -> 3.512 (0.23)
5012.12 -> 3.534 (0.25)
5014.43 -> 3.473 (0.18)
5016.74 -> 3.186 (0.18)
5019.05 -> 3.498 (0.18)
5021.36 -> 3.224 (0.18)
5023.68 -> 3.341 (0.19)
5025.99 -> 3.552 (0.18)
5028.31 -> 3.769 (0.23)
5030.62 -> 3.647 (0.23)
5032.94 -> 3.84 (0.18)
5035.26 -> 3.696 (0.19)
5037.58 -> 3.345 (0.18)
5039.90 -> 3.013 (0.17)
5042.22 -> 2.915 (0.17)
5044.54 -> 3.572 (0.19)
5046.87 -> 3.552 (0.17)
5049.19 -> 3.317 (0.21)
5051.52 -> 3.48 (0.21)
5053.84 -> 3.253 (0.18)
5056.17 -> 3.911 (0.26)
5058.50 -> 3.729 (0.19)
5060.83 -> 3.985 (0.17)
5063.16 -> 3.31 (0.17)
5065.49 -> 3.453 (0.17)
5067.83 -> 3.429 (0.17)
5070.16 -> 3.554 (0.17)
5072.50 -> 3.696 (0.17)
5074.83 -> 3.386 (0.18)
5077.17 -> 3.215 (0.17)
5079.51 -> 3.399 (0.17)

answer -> 1.93 A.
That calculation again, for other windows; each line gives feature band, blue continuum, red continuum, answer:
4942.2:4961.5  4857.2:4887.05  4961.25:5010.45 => -2.5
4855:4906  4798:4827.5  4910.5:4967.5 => 3.3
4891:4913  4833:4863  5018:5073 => -1.1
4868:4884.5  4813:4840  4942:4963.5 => 1.6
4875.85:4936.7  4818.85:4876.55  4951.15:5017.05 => -1.1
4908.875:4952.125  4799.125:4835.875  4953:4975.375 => 1.2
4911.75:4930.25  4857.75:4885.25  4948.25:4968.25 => 1.0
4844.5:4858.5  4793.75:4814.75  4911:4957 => 0.5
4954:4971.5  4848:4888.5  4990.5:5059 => -1.4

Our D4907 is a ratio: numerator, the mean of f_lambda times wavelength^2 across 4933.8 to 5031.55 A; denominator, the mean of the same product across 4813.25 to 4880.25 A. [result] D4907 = 1.08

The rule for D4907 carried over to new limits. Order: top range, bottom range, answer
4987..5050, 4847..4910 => 1.06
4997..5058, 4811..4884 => 1.08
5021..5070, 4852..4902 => 1.11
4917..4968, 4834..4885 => 1.11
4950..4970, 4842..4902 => 1.17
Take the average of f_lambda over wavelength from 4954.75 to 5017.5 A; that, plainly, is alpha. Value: 3.5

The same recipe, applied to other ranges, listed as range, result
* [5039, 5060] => 3.43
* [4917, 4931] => 3.4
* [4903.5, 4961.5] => 3.66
